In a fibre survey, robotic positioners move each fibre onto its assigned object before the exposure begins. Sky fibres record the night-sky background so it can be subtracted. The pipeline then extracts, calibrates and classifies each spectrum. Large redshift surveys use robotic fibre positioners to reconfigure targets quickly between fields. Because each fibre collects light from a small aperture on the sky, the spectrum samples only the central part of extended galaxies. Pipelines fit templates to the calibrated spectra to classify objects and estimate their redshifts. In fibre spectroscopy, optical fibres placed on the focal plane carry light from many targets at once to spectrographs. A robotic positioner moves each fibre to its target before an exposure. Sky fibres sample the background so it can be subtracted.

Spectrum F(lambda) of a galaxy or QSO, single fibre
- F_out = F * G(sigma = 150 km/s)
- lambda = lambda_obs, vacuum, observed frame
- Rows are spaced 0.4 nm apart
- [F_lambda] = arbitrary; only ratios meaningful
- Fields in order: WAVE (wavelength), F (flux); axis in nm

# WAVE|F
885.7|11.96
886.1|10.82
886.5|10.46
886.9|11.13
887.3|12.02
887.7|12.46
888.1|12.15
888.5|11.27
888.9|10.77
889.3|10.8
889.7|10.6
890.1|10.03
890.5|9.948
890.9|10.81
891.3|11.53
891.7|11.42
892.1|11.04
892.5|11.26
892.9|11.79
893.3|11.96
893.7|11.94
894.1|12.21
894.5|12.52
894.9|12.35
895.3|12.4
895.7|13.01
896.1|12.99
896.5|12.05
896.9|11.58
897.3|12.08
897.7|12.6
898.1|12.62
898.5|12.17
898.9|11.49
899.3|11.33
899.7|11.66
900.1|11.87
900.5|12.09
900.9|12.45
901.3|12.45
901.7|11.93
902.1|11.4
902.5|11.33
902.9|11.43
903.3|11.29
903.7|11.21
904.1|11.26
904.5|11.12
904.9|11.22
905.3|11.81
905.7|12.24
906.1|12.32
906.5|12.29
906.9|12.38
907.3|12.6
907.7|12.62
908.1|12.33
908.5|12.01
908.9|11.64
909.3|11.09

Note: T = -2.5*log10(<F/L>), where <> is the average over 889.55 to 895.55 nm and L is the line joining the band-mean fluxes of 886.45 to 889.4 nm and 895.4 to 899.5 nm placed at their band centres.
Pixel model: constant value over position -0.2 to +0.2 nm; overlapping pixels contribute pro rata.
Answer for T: 0.03 mag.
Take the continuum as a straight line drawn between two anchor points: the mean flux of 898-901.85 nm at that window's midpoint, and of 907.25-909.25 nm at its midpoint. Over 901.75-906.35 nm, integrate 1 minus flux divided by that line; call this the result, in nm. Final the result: 0.20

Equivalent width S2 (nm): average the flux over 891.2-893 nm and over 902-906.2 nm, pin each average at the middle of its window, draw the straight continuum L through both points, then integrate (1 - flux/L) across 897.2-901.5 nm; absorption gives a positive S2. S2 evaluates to -0.234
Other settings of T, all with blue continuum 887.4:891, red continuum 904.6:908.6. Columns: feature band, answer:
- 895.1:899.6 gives -0.06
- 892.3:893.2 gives -0.03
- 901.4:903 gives 0.03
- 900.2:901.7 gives -0.04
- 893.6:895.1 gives -0.08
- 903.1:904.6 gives 0.07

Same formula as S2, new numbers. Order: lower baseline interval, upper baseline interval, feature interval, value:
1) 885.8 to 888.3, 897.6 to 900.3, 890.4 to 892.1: 0.10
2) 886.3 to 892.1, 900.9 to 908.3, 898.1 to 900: -0.03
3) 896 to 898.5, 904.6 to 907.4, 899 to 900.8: 0.07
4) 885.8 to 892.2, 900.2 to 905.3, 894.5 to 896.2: -0.20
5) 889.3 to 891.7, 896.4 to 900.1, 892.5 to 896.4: -0.33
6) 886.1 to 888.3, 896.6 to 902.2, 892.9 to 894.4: -0.03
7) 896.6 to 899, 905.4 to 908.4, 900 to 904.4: 0.20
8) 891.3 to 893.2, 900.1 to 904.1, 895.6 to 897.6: -0.13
